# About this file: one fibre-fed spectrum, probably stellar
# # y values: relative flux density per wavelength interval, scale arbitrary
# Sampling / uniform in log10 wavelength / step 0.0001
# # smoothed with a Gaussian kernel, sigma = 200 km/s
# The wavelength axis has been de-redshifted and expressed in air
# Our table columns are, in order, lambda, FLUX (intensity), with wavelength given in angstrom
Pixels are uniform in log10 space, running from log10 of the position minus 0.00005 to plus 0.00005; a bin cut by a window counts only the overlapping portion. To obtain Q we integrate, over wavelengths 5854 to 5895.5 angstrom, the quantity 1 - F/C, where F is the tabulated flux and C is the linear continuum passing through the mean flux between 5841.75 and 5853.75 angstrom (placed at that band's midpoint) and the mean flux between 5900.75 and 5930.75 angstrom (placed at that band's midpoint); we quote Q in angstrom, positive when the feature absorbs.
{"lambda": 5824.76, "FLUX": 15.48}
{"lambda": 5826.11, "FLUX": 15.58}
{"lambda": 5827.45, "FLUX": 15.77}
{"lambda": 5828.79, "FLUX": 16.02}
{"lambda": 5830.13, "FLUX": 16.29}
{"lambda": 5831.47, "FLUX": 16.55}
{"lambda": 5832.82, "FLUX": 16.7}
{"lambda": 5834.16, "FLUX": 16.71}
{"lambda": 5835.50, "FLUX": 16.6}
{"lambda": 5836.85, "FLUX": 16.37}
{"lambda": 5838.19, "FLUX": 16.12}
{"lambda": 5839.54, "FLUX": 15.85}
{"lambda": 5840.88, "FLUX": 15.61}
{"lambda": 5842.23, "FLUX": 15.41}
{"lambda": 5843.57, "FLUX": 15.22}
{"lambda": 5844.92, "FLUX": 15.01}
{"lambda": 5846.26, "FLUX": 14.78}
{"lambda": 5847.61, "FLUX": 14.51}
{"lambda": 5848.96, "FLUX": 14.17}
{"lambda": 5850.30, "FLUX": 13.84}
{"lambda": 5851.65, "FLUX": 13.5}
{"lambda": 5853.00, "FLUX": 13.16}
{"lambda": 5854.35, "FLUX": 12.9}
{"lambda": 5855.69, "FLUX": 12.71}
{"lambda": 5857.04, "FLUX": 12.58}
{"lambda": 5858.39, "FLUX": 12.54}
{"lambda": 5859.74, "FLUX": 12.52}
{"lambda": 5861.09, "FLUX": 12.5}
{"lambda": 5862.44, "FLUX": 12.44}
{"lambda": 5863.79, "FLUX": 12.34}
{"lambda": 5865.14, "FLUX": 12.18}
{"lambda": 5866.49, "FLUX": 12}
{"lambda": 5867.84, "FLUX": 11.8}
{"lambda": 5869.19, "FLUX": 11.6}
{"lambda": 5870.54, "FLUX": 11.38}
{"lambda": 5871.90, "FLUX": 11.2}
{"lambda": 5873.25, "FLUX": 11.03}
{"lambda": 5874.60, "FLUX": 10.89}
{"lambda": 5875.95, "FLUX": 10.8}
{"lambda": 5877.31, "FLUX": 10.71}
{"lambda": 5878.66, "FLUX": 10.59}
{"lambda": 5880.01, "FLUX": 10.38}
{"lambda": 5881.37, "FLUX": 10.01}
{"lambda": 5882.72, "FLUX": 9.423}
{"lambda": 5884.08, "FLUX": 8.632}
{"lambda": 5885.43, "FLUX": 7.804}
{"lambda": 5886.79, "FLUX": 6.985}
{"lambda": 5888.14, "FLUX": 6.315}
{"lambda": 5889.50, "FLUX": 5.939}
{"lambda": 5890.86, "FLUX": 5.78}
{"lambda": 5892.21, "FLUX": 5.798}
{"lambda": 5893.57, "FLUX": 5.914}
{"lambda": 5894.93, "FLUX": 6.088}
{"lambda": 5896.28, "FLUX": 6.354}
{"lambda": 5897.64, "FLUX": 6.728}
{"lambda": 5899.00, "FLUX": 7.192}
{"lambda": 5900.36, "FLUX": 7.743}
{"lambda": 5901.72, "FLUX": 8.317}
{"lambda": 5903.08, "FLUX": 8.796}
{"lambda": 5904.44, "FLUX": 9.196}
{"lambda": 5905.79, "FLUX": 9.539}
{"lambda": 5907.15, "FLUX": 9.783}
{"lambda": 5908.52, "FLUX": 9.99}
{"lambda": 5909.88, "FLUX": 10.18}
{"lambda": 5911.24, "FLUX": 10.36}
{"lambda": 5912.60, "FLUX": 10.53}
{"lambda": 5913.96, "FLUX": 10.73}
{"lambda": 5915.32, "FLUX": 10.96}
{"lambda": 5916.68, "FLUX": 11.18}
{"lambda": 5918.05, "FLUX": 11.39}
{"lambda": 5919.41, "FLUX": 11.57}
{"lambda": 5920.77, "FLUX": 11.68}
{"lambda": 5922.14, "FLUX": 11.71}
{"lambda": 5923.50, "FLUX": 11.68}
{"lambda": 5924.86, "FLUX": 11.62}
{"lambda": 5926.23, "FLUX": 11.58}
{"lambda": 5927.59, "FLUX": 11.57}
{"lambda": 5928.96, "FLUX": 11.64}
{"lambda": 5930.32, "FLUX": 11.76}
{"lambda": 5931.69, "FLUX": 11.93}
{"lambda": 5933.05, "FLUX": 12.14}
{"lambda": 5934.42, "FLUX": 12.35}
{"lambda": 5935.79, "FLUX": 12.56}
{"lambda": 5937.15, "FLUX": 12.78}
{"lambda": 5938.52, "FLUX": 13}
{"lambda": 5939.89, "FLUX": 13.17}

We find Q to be 9.3 angstrom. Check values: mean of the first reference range 14.4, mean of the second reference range 10.7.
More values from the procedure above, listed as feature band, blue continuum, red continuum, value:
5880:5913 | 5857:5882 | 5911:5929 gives 9.61 angstrom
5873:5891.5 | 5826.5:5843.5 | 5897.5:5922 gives 5.06 angstrom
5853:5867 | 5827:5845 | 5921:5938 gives 2.33 angstrom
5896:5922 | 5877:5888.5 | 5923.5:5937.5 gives 2.43 angstrom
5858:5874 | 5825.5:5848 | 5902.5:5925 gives 2.22 angstrom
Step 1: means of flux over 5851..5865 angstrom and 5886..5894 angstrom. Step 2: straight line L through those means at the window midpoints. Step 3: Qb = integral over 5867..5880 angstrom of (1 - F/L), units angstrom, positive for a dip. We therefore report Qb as -2.2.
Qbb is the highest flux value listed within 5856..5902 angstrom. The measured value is 12.58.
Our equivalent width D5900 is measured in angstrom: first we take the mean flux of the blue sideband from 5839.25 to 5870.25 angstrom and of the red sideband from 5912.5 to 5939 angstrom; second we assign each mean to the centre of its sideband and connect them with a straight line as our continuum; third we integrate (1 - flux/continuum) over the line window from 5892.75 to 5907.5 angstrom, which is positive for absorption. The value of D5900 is 5.5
